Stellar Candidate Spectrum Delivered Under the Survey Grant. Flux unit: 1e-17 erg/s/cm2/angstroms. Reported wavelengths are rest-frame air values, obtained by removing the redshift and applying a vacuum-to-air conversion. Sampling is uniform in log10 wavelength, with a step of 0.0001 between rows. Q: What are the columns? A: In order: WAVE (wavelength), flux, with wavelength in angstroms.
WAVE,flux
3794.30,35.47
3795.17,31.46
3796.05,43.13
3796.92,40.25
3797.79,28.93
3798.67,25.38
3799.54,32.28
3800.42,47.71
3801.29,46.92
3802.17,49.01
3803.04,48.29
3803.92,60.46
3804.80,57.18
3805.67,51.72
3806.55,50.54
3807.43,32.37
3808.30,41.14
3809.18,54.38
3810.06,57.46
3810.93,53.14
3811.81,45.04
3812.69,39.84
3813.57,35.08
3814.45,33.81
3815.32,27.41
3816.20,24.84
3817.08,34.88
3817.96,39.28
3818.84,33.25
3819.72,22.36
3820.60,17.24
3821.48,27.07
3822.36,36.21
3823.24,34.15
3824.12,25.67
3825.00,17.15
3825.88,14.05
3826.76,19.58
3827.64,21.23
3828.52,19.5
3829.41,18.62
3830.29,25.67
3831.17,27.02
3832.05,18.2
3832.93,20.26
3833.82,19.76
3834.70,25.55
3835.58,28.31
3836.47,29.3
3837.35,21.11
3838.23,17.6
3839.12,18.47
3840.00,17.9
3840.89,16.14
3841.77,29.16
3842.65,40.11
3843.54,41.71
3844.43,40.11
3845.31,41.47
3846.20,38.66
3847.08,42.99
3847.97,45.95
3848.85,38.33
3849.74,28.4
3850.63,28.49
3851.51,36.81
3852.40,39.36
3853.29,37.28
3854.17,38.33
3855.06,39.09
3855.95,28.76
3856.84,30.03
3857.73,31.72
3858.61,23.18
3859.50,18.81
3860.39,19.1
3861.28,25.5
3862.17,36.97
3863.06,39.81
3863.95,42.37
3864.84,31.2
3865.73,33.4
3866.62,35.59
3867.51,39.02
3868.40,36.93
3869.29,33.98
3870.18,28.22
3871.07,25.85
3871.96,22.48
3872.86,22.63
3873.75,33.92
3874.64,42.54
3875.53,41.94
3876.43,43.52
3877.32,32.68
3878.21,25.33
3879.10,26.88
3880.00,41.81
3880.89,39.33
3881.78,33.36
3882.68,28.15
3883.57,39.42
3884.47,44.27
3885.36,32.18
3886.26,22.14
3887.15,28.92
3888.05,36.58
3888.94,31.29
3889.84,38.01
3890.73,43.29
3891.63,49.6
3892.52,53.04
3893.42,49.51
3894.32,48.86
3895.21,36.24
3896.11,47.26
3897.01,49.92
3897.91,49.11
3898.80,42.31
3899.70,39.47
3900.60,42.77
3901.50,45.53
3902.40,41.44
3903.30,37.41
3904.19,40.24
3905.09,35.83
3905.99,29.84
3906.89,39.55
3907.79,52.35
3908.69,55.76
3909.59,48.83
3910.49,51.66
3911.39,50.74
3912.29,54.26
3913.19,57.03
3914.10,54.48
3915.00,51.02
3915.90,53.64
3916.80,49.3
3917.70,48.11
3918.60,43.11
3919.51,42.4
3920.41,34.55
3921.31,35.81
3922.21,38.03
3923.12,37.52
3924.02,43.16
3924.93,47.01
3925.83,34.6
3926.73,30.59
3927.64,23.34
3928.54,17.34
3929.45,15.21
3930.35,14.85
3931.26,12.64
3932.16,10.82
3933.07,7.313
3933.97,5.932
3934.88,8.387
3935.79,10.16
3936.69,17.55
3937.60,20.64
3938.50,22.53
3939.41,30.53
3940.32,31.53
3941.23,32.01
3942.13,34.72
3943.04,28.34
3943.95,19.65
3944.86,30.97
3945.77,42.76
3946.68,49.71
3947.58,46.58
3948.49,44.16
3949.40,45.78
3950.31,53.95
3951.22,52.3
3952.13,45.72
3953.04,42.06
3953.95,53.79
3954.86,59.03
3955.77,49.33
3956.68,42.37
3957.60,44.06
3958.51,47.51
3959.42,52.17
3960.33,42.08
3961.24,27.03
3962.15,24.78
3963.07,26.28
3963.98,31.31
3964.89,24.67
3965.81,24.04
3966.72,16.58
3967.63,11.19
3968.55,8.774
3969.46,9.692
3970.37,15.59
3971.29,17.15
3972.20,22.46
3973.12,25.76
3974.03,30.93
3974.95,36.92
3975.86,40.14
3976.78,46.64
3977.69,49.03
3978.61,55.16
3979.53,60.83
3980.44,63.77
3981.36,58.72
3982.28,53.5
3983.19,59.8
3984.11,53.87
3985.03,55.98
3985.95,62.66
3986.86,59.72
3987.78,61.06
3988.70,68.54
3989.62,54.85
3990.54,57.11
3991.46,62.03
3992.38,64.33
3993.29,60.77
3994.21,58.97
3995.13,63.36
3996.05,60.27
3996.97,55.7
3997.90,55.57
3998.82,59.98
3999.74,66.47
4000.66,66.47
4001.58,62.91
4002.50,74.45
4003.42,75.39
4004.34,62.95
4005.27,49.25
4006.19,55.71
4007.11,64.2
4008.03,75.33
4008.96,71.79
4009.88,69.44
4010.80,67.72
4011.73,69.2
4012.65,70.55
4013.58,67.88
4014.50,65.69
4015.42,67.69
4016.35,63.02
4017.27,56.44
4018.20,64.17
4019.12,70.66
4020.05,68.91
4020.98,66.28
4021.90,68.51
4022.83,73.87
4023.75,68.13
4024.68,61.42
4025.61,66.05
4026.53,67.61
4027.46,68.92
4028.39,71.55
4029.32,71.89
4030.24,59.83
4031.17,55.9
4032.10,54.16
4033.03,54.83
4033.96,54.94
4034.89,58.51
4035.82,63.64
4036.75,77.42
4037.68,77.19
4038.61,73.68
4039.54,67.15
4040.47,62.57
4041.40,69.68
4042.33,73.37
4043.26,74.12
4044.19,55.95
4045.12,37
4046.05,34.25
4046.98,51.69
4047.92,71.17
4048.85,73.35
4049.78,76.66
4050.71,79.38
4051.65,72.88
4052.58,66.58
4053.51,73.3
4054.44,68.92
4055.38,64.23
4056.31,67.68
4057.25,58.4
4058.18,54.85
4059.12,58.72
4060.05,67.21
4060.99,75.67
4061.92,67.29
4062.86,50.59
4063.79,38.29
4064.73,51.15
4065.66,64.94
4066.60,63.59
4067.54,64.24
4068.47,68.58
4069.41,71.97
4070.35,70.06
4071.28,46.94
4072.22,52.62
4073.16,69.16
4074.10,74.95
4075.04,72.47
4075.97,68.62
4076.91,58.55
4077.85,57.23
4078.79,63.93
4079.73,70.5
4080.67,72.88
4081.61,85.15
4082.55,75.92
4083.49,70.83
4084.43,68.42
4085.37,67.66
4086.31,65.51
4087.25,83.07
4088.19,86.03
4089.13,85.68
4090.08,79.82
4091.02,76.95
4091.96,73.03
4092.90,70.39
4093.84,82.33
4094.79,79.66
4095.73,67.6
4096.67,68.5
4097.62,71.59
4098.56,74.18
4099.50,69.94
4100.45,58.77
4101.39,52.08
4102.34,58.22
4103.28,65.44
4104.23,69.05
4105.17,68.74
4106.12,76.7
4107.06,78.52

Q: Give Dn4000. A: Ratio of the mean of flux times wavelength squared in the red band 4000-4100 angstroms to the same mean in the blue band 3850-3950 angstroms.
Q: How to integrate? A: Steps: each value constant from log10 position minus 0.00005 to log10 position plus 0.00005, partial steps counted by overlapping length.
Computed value 2.03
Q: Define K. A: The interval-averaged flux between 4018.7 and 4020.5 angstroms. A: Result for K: 69.6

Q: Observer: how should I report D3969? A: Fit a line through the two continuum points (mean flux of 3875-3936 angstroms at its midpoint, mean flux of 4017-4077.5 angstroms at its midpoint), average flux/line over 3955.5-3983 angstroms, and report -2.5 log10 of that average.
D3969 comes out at 0.37 mag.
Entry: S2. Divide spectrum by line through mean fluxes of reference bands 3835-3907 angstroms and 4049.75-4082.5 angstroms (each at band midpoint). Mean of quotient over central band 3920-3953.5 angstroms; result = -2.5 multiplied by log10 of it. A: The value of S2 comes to 0.44 mag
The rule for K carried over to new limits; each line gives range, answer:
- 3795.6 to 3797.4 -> 41.4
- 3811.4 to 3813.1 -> 42.4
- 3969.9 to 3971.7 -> 16.3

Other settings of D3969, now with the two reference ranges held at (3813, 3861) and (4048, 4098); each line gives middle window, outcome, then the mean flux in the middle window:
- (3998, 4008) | -0.13 mag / 64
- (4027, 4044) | -0.06 mag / 65.9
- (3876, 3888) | 0.08 mag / 33.8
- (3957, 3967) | 0.44 mag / 33.2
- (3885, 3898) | -0.08 mag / 40.9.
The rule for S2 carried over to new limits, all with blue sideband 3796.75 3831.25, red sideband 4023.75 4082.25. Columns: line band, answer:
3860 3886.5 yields 0.26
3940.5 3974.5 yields 0.46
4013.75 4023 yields -0.10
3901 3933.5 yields 0.23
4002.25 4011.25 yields -0.13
